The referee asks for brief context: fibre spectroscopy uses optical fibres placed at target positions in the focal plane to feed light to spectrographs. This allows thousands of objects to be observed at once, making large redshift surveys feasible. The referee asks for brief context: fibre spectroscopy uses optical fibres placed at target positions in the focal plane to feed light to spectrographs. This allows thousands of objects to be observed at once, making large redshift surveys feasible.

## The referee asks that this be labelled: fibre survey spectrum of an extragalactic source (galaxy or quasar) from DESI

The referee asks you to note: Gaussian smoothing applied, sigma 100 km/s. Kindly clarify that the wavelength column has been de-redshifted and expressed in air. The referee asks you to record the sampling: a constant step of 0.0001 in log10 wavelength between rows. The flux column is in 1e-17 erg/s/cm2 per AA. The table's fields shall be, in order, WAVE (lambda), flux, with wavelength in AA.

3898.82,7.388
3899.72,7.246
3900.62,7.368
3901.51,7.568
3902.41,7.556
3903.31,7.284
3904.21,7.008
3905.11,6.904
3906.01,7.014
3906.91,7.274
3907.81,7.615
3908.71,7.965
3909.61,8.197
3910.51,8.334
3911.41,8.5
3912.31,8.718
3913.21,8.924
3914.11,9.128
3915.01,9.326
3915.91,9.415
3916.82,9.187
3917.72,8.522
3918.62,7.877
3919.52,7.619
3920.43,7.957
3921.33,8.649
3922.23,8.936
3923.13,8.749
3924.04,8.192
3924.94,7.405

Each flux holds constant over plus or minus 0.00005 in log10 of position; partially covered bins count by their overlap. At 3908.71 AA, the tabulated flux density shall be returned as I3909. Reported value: 7.965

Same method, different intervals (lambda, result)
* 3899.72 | 7.246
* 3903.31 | 7.284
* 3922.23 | 8.936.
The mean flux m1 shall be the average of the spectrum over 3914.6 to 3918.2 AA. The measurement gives 9.09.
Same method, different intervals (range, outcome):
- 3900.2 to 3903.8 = 7.45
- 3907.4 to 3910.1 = 7.94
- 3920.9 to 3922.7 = 8.82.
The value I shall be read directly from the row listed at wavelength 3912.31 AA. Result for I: 8.718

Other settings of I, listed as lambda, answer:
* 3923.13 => 8.749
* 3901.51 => 7.568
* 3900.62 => 7.368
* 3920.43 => 7.957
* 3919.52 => 7.619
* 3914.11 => 9.128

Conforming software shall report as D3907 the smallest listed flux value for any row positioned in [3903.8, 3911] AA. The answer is 6.904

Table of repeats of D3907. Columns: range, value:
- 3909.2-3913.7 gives 8.197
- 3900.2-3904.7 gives 7.008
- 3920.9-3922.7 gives 8.649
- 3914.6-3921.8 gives 7.619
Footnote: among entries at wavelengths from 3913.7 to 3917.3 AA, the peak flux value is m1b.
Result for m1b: 9.415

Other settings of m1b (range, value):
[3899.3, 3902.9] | 7.568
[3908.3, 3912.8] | 8.718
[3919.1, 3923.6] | 8.936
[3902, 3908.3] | 7.615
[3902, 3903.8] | 7.556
